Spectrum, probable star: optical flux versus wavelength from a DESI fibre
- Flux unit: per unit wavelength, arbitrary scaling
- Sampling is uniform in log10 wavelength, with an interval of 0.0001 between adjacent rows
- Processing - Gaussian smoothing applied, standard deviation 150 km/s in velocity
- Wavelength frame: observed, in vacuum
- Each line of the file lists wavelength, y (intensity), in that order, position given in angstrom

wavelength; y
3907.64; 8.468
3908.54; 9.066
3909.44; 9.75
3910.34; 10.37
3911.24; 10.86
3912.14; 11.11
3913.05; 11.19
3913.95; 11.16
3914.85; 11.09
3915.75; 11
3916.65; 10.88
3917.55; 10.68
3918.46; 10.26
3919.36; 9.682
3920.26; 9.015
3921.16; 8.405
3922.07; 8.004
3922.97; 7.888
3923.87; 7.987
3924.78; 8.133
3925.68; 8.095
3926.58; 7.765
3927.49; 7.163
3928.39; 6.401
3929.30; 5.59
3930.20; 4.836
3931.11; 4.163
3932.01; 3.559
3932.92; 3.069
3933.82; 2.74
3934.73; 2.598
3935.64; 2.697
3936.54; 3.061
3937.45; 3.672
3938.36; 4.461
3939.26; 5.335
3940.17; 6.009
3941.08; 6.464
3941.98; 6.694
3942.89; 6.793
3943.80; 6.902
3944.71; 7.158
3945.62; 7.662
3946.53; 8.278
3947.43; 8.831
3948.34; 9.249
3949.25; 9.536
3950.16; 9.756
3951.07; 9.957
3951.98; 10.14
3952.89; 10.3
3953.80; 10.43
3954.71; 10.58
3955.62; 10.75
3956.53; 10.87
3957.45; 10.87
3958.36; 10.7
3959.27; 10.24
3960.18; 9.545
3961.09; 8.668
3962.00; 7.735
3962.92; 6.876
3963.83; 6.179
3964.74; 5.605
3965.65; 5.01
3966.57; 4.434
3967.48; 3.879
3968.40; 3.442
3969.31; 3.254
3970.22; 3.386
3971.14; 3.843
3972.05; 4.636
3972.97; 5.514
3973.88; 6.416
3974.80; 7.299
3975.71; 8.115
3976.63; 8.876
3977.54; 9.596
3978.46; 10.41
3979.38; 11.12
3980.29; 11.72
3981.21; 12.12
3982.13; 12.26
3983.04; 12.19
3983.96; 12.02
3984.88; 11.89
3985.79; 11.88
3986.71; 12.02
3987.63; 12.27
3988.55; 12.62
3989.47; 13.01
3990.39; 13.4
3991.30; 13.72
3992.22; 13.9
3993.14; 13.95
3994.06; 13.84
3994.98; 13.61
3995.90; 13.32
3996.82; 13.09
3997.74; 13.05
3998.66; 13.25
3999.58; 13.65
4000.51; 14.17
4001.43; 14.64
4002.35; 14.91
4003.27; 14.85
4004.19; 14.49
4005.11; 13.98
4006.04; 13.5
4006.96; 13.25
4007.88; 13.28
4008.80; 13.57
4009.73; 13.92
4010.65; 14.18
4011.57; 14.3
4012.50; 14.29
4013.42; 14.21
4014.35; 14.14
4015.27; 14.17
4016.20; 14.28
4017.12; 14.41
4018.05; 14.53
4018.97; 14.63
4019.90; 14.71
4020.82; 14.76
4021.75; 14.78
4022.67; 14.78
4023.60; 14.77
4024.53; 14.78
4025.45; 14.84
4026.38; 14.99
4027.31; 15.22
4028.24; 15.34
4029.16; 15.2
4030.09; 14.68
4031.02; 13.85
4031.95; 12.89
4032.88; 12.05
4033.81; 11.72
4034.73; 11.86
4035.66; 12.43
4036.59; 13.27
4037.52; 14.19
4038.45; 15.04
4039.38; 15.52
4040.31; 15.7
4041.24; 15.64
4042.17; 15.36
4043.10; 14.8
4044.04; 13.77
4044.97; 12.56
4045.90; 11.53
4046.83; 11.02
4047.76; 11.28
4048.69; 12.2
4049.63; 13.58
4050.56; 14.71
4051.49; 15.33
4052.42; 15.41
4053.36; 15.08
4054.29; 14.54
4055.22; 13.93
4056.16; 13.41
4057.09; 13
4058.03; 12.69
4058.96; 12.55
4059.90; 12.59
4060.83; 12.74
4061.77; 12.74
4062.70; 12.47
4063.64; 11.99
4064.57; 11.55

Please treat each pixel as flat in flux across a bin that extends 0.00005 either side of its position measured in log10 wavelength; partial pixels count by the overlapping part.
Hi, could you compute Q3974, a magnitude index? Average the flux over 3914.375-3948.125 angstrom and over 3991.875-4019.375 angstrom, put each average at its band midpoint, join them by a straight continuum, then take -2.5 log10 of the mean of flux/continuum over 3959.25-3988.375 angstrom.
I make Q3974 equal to 0.32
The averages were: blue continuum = 6.86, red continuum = 14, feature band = 8.22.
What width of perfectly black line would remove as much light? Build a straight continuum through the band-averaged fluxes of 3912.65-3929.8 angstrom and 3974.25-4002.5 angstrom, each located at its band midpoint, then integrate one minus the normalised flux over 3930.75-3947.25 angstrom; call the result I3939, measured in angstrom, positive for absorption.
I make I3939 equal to 7.9 angstrom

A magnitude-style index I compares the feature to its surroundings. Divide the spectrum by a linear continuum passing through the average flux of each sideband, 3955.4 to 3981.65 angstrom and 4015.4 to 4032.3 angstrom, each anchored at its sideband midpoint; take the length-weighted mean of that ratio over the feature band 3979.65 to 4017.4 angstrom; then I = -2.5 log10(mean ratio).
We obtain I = -0.19 mag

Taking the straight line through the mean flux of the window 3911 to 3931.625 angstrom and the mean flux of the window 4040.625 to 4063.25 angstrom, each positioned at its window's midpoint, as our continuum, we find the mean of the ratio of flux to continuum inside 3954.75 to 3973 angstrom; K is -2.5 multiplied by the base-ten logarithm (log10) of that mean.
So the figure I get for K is 0.425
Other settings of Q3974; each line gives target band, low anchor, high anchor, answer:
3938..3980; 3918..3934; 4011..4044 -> 0.20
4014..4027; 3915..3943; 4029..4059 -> -0.20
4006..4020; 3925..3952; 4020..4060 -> -0.19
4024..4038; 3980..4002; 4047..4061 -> -0.04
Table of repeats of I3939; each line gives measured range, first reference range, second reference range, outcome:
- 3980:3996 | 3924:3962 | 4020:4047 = -3.1 angstrom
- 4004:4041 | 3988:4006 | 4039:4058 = -1.0 angstrom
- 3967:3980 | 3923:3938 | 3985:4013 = 5.1 angstrom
